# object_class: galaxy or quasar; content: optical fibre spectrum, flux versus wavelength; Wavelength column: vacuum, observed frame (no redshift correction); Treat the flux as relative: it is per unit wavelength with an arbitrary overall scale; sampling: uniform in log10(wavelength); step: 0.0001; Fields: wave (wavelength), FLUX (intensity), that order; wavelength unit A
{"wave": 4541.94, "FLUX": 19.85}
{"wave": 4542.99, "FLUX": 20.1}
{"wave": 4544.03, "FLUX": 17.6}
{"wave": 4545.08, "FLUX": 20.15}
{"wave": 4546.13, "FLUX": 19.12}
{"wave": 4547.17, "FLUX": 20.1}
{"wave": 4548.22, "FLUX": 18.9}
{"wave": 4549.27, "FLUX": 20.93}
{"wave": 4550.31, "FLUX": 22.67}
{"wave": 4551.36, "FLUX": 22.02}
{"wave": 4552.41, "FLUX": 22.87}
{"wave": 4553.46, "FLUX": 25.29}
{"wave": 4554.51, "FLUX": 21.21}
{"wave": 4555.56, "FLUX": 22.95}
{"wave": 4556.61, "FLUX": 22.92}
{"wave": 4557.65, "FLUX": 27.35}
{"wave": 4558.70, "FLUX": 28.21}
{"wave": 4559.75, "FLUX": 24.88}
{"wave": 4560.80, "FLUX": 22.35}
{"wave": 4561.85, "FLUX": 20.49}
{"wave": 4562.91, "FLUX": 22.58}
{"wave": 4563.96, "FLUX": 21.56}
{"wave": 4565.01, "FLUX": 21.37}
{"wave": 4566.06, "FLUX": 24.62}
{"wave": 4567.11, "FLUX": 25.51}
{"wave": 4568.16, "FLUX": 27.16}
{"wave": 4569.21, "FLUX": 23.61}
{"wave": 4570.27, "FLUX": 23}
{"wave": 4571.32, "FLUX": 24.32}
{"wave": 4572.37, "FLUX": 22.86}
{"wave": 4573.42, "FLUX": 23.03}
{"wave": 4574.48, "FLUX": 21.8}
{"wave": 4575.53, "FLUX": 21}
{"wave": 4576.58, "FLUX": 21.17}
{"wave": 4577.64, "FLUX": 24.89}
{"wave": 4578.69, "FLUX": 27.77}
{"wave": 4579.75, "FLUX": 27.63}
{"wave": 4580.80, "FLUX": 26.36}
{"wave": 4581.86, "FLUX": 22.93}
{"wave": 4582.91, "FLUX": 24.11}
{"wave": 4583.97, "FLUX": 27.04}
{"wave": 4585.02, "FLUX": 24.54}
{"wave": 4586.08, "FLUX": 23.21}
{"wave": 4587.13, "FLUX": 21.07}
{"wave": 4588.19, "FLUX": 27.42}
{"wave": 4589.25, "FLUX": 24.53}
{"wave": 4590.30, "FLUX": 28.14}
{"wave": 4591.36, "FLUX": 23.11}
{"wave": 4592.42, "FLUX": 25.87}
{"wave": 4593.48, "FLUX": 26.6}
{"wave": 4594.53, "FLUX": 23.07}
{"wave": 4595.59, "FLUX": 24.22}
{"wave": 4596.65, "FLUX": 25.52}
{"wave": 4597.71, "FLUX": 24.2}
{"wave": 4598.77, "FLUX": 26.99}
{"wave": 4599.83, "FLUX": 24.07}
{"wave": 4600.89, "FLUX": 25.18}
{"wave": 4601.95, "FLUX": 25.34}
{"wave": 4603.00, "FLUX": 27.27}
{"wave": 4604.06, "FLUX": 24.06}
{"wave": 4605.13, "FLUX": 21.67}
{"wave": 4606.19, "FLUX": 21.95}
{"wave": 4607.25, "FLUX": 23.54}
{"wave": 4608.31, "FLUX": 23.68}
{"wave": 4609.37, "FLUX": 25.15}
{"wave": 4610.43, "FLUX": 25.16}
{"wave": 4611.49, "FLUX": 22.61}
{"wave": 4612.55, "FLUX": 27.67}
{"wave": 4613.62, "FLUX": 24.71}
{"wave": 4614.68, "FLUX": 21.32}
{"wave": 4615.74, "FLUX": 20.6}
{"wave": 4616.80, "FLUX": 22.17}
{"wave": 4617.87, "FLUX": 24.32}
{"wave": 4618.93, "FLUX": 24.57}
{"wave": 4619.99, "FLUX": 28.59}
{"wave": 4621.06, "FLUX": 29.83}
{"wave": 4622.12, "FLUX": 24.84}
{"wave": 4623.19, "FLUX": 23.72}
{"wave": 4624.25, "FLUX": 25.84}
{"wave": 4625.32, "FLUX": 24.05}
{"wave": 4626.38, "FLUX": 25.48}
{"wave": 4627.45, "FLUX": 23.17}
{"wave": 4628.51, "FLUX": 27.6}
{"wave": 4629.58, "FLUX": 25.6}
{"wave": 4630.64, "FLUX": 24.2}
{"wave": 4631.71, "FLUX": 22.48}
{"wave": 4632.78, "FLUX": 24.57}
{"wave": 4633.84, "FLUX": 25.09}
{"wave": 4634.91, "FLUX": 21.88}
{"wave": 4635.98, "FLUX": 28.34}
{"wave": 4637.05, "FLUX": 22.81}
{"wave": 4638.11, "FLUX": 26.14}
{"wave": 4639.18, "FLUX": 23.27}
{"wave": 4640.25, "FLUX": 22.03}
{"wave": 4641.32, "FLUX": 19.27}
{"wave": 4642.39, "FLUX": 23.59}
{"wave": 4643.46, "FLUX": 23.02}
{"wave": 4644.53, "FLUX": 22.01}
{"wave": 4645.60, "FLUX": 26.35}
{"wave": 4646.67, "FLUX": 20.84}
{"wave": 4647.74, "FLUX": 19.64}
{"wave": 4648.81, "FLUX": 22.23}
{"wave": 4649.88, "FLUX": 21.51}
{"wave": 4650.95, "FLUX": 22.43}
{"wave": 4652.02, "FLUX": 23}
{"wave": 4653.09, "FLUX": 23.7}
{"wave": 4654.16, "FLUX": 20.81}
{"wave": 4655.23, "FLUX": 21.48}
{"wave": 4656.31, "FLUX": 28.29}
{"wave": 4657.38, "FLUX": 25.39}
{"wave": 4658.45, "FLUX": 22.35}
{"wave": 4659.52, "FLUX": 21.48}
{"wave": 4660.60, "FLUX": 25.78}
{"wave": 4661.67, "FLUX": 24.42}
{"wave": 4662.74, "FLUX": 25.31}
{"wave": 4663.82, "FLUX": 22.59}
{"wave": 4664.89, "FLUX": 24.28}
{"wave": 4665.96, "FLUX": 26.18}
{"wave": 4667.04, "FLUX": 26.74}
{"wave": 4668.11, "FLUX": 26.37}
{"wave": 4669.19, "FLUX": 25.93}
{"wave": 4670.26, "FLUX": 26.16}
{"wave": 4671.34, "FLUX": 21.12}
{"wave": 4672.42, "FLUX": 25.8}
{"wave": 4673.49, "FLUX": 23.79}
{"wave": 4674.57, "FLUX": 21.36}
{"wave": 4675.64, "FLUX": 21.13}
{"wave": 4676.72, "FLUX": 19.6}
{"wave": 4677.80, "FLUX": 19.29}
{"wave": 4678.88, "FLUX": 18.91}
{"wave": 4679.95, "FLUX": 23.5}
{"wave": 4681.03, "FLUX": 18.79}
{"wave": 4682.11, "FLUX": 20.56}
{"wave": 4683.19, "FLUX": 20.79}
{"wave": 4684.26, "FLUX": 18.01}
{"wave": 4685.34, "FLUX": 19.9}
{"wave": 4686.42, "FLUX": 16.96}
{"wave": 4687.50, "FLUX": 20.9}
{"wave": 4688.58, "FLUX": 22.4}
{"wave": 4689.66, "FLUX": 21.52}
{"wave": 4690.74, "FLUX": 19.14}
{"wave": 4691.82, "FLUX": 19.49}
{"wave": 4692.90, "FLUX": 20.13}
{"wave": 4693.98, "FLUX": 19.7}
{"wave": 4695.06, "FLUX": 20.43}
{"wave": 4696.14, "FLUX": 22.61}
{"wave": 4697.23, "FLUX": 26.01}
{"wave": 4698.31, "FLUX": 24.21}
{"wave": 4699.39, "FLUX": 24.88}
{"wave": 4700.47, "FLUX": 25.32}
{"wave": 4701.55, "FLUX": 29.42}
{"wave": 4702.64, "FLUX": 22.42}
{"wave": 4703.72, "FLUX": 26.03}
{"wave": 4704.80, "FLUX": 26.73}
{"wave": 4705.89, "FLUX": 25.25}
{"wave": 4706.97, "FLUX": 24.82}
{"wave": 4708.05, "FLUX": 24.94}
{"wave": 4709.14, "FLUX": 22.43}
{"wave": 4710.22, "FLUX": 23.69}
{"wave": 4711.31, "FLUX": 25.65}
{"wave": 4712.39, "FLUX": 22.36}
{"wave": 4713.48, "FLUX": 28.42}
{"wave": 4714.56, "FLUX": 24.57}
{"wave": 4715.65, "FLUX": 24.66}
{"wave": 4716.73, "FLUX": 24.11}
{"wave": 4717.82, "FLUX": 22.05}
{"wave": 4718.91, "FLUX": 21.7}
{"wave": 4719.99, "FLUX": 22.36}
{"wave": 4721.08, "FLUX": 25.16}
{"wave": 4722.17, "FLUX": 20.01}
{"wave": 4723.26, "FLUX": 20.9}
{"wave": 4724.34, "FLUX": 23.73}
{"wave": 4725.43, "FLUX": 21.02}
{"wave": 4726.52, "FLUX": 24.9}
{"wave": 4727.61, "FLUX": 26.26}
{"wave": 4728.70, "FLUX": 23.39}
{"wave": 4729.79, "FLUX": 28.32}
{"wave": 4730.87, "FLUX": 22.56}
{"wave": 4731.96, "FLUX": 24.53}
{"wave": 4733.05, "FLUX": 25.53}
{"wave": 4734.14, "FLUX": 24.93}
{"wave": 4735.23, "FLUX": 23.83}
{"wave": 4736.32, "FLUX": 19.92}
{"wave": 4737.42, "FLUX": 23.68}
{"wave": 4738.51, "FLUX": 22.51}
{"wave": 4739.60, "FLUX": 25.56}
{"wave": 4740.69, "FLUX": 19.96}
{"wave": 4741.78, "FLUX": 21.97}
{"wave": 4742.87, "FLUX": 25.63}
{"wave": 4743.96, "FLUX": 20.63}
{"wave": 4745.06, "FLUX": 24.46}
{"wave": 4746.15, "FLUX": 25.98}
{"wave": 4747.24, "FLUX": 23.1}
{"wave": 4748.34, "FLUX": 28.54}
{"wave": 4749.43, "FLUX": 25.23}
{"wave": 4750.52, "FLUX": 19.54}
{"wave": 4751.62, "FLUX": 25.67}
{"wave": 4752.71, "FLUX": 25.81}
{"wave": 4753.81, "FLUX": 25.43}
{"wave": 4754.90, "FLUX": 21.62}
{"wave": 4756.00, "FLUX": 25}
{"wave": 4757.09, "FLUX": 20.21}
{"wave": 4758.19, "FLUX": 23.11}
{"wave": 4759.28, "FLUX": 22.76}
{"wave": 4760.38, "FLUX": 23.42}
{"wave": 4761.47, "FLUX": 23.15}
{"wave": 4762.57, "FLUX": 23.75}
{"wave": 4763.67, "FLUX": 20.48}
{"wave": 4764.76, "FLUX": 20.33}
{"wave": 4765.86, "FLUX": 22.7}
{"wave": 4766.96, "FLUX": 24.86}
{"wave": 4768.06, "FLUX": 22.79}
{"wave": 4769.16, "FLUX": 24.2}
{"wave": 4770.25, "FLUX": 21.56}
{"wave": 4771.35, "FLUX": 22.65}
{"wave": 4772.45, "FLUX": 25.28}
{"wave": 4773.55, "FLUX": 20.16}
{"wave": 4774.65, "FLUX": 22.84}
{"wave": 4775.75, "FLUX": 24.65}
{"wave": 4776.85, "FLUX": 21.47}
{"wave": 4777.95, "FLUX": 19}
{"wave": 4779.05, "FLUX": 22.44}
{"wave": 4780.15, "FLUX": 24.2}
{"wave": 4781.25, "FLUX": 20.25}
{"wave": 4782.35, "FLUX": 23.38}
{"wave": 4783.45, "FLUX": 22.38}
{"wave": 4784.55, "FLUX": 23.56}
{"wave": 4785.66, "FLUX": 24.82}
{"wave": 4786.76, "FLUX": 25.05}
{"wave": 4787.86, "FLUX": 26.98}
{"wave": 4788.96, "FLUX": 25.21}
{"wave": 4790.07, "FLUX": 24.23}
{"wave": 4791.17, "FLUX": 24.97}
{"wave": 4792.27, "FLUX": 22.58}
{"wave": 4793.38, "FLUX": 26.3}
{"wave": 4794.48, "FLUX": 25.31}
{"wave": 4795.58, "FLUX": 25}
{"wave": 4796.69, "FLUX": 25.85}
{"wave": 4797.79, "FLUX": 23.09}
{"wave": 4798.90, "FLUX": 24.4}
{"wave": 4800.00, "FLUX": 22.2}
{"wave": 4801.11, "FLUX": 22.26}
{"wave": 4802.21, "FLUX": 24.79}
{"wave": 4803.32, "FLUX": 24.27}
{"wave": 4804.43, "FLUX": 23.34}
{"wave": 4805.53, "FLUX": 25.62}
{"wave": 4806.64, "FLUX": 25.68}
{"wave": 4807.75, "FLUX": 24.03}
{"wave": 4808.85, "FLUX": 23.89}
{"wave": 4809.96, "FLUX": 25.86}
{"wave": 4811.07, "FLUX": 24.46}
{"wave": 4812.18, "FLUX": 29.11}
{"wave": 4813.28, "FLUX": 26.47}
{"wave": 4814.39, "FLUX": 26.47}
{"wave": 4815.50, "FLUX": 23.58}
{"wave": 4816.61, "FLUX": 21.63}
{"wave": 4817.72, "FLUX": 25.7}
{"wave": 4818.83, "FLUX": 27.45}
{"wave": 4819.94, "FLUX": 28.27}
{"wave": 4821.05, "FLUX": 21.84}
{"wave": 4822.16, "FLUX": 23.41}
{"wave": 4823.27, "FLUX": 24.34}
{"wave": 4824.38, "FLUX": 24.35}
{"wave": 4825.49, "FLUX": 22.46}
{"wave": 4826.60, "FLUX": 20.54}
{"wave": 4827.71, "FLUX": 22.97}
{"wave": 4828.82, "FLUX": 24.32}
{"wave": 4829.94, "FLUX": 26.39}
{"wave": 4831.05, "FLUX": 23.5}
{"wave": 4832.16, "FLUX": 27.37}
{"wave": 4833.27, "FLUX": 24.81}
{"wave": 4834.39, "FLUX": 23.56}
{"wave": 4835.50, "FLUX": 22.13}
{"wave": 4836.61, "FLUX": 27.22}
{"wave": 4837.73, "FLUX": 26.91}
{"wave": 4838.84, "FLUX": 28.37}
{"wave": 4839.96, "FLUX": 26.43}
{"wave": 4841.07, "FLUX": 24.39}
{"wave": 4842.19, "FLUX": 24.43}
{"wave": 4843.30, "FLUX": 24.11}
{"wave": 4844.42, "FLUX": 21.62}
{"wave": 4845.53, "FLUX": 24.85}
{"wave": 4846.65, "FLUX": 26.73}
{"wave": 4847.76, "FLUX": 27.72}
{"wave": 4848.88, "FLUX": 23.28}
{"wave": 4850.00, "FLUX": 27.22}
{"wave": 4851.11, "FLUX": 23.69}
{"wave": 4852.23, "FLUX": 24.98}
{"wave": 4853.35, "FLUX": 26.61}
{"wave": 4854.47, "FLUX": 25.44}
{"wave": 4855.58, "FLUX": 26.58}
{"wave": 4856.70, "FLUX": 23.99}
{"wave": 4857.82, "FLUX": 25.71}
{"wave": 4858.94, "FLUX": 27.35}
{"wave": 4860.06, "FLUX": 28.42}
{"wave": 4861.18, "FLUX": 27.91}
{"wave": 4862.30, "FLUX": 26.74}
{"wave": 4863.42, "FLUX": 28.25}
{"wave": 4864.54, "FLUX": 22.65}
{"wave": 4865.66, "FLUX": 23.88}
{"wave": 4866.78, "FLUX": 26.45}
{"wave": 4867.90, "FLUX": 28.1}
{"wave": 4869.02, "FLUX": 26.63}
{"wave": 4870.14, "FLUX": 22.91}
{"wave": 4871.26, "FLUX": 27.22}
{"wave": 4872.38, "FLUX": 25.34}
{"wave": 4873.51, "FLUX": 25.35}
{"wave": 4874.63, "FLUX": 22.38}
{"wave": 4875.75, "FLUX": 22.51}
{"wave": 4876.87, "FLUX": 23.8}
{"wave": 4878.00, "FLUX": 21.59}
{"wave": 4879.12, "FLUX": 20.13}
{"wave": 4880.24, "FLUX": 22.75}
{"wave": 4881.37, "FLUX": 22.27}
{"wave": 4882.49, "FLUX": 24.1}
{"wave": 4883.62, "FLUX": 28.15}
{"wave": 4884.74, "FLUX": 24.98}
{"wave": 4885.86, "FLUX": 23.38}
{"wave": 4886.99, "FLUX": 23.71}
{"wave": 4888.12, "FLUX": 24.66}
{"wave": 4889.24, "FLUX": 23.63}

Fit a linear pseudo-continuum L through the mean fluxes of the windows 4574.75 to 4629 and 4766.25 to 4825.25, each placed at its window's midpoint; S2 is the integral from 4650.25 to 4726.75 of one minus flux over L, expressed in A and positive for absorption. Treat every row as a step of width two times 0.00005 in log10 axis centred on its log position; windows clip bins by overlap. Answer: 4.4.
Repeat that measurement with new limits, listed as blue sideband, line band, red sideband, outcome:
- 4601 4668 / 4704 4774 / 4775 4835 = 1.6 A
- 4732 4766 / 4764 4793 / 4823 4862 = 1.0 A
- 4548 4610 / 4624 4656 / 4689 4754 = 0.7 A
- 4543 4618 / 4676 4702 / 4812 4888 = 3.1 A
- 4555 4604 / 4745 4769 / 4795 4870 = 1.3 A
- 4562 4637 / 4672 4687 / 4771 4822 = 2.3 A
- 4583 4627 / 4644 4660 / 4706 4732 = 1.0 A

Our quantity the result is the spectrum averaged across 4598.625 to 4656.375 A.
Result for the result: 23.9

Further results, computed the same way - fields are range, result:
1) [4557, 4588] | 24.1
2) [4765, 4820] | 24.1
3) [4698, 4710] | 25.1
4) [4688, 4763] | 23.6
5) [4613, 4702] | 23.2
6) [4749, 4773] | 23.2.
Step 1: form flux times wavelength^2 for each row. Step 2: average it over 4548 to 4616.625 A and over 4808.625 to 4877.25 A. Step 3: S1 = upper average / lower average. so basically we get 1.17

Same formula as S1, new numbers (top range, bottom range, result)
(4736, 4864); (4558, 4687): 1.10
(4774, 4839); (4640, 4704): 1.14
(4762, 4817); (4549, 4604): 1.08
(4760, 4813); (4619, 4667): 1.05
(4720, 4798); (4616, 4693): 1.06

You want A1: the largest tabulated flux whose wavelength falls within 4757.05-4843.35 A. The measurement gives 29.11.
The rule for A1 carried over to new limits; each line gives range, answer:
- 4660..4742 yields 29.42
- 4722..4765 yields 28.54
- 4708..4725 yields 28.42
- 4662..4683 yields 26.74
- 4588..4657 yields 29.83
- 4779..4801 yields 26.98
